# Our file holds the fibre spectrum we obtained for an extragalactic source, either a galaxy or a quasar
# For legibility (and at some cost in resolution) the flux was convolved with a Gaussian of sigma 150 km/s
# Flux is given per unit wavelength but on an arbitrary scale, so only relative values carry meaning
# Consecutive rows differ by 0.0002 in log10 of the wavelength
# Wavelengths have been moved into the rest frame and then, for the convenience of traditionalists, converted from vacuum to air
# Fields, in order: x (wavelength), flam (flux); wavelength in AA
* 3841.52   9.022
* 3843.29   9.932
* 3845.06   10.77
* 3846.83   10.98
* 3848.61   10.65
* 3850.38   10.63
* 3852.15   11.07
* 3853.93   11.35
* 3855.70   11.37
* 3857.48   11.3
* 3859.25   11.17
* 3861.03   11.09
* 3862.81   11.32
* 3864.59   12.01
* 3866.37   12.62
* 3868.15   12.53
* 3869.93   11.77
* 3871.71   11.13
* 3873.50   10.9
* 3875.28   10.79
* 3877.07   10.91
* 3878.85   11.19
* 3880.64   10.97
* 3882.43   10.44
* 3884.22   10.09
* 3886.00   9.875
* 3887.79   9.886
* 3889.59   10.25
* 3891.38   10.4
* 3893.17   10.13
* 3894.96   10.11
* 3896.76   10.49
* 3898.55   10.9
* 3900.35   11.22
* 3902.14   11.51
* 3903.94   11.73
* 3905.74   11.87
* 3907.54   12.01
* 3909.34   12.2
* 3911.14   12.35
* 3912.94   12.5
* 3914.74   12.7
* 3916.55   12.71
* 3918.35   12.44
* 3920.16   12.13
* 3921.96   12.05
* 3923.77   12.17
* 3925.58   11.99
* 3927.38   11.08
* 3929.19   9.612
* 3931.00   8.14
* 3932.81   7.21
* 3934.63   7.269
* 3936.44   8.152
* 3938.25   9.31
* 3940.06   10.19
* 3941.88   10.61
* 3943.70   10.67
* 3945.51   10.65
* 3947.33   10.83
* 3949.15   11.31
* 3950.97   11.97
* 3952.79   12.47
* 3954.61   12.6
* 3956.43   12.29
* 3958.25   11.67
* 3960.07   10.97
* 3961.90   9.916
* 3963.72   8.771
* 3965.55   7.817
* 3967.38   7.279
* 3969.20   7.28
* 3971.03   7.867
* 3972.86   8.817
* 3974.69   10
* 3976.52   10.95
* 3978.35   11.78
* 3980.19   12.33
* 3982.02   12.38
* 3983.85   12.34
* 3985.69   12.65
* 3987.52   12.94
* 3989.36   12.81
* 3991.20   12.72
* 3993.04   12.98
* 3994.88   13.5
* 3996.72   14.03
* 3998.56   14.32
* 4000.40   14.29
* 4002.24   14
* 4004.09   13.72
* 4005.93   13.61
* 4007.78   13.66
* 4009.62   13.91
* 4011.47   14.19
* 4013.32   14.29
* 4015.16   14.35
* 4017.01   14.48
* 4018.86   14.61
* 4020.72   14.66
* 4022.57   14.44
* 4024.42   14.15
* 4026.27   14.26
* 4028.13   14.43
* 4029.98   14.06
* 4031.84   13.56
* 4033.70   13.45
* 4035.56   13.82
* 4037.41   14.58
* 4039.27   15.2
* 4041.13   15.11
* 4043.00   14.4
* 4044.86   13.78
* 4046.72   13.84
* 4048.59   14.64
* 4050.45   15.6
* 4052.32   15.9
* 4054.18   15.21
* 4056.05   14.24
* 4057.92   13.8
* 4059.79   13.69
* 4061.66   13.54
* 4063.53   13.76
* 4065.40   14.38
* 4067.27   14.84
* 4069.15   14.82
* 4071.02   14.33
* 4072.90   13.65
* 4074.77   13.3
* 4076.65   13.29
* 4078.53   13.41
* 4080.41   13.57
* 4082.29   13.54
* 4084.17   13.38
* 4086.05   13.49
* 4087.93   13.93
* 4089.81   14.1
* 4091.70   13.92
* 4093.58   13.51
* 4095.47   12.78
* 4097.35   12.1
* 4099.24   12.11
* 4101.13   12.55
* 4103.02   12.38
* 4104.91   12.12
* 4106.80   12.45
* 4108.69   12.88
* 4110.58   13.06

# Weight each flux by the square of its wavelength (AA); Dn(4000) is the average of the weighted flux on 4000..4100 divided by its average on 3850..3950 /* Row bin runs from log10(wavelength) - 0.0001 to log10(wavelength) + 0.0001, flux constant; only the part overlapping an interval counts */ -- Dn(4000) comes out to 1.38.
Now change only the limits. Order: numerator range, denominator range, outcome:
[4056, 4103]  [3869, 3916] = 1.34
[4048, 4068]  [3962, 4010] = 1.28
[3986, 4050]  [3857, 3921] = 1.32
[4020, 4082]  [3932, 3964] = 1.44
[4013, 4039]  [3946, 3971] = 1.43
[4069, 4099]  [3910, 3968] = 1.36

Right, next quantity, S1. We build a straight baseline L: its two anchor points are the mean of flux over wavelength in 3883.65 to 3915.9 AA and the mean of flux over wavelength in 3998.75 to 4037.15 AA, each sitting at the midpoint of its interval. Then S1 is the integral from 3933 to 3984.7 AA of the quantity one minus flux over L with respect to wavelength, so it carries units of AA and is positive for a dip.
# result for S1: 9.7 AA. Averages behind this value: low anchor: 11.1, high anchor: 14.1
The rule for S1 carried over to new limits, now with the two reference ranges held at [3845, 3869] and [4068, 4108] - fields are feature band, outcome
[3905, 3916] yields -0.45 AA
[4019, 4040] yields -2.38 AA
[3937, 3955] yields 1.70 AA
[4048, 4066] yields -2.01 AA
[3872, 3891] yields 1.68 AA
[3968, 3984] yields 2.70 AA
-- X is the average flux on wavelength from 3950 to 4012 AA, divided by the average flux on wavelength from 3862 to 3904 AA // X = 1.08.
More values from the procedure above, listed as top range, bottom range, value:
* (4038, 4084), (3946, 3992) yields 1.30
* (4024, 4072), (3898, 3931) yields 1.22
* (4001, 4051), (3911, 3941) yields 1.34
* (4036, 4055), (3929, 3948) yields 1.59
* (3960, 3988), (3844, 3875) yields 0.90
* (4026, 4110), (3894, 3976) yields 1.30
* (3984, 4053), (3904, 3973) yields 1.33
